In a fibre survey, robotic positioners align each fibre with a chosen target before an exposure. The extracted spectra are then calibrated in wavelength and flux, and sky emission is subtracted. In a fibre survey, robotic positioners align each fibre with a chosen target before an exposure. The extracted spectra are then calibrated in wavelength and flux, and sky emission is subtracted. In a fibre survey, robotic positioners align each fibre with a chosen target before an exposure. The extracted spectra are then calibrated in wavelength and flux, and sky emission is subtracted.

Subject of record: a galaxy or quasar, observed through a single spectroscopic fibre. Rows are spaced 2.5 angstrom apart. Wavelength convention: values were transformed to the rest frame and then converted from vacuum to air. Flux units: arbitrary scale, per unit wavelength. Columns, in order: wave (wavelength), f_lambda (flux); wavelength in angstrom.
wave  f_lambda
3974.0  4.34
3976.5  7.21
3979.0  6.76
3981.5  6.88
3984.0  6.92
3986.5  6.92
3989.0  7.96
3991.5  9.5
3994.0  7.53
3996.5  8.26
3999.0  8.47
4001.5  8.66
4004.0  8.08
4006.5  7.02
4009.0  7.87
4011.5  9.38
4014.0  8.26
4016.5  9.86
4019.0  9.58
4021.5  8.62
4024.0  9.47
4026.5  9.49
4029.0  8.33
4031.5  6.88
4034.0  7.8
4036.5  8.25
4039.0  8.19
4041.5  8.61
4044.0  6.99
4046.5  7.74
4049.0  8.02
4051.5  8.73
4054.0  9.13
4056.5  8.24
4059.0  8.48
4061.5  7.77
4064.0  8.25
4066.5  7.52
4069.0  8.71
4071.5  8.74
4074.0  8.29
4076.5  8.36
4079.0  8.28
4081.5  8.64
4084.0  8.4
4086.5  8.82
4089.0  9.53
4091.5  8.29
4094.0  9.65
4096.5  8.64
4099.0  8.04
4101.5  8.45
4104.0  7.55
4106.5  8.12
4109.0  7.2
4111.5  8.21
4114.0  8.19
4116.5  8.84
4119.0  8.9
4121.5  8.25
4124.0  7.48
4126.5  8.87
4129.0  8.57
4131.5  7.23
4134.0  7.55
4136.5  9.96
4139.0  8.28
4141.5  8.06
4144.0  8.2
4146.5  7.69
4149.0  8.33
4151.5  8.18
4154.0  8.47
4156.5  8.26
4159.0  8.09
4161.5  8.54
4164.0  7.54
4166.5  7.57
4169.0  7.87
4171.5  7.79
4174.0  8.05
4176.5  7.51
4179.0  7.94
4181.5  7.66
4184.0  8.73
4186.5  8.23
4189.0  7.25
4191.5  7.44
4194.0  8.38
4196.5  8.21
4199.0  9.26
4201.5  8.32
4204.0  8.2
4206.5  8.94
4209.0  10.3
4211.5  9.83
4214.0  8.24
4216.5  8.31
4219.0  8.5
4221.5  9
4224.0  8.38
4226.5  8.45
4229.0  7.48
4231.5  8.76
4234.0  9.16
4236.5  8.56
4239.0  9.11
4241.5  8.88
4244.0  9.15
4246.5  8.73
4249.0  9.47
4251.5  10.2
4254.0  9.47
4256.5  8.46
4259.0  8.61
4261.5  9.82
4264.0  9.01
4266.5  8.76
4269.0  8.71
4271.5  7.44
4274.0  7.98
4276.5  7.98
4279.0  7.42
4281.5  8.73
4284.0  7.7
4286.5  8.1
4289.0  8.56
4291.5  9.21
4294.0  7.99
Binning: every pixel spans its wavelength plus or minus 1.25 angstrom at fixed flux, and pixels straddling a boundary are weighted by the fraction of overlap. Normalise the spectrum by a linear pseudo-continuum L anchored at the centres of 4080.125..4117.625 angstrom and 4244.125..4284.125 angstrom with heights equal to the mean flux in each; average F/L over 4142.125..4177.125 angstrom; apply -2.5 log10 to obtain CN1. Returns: 0.07 mag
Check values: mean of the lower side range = 8.44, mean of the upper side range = 8.7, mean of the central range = 8.02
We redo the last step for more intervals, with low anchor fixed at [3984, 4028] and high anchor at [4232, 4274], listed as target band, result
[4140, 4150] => 0.09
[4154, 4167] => 0.09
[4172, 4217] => 0.06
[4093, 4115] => 0.06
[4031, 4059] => 0.06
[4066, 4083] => 0.03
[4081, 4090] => -0.03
